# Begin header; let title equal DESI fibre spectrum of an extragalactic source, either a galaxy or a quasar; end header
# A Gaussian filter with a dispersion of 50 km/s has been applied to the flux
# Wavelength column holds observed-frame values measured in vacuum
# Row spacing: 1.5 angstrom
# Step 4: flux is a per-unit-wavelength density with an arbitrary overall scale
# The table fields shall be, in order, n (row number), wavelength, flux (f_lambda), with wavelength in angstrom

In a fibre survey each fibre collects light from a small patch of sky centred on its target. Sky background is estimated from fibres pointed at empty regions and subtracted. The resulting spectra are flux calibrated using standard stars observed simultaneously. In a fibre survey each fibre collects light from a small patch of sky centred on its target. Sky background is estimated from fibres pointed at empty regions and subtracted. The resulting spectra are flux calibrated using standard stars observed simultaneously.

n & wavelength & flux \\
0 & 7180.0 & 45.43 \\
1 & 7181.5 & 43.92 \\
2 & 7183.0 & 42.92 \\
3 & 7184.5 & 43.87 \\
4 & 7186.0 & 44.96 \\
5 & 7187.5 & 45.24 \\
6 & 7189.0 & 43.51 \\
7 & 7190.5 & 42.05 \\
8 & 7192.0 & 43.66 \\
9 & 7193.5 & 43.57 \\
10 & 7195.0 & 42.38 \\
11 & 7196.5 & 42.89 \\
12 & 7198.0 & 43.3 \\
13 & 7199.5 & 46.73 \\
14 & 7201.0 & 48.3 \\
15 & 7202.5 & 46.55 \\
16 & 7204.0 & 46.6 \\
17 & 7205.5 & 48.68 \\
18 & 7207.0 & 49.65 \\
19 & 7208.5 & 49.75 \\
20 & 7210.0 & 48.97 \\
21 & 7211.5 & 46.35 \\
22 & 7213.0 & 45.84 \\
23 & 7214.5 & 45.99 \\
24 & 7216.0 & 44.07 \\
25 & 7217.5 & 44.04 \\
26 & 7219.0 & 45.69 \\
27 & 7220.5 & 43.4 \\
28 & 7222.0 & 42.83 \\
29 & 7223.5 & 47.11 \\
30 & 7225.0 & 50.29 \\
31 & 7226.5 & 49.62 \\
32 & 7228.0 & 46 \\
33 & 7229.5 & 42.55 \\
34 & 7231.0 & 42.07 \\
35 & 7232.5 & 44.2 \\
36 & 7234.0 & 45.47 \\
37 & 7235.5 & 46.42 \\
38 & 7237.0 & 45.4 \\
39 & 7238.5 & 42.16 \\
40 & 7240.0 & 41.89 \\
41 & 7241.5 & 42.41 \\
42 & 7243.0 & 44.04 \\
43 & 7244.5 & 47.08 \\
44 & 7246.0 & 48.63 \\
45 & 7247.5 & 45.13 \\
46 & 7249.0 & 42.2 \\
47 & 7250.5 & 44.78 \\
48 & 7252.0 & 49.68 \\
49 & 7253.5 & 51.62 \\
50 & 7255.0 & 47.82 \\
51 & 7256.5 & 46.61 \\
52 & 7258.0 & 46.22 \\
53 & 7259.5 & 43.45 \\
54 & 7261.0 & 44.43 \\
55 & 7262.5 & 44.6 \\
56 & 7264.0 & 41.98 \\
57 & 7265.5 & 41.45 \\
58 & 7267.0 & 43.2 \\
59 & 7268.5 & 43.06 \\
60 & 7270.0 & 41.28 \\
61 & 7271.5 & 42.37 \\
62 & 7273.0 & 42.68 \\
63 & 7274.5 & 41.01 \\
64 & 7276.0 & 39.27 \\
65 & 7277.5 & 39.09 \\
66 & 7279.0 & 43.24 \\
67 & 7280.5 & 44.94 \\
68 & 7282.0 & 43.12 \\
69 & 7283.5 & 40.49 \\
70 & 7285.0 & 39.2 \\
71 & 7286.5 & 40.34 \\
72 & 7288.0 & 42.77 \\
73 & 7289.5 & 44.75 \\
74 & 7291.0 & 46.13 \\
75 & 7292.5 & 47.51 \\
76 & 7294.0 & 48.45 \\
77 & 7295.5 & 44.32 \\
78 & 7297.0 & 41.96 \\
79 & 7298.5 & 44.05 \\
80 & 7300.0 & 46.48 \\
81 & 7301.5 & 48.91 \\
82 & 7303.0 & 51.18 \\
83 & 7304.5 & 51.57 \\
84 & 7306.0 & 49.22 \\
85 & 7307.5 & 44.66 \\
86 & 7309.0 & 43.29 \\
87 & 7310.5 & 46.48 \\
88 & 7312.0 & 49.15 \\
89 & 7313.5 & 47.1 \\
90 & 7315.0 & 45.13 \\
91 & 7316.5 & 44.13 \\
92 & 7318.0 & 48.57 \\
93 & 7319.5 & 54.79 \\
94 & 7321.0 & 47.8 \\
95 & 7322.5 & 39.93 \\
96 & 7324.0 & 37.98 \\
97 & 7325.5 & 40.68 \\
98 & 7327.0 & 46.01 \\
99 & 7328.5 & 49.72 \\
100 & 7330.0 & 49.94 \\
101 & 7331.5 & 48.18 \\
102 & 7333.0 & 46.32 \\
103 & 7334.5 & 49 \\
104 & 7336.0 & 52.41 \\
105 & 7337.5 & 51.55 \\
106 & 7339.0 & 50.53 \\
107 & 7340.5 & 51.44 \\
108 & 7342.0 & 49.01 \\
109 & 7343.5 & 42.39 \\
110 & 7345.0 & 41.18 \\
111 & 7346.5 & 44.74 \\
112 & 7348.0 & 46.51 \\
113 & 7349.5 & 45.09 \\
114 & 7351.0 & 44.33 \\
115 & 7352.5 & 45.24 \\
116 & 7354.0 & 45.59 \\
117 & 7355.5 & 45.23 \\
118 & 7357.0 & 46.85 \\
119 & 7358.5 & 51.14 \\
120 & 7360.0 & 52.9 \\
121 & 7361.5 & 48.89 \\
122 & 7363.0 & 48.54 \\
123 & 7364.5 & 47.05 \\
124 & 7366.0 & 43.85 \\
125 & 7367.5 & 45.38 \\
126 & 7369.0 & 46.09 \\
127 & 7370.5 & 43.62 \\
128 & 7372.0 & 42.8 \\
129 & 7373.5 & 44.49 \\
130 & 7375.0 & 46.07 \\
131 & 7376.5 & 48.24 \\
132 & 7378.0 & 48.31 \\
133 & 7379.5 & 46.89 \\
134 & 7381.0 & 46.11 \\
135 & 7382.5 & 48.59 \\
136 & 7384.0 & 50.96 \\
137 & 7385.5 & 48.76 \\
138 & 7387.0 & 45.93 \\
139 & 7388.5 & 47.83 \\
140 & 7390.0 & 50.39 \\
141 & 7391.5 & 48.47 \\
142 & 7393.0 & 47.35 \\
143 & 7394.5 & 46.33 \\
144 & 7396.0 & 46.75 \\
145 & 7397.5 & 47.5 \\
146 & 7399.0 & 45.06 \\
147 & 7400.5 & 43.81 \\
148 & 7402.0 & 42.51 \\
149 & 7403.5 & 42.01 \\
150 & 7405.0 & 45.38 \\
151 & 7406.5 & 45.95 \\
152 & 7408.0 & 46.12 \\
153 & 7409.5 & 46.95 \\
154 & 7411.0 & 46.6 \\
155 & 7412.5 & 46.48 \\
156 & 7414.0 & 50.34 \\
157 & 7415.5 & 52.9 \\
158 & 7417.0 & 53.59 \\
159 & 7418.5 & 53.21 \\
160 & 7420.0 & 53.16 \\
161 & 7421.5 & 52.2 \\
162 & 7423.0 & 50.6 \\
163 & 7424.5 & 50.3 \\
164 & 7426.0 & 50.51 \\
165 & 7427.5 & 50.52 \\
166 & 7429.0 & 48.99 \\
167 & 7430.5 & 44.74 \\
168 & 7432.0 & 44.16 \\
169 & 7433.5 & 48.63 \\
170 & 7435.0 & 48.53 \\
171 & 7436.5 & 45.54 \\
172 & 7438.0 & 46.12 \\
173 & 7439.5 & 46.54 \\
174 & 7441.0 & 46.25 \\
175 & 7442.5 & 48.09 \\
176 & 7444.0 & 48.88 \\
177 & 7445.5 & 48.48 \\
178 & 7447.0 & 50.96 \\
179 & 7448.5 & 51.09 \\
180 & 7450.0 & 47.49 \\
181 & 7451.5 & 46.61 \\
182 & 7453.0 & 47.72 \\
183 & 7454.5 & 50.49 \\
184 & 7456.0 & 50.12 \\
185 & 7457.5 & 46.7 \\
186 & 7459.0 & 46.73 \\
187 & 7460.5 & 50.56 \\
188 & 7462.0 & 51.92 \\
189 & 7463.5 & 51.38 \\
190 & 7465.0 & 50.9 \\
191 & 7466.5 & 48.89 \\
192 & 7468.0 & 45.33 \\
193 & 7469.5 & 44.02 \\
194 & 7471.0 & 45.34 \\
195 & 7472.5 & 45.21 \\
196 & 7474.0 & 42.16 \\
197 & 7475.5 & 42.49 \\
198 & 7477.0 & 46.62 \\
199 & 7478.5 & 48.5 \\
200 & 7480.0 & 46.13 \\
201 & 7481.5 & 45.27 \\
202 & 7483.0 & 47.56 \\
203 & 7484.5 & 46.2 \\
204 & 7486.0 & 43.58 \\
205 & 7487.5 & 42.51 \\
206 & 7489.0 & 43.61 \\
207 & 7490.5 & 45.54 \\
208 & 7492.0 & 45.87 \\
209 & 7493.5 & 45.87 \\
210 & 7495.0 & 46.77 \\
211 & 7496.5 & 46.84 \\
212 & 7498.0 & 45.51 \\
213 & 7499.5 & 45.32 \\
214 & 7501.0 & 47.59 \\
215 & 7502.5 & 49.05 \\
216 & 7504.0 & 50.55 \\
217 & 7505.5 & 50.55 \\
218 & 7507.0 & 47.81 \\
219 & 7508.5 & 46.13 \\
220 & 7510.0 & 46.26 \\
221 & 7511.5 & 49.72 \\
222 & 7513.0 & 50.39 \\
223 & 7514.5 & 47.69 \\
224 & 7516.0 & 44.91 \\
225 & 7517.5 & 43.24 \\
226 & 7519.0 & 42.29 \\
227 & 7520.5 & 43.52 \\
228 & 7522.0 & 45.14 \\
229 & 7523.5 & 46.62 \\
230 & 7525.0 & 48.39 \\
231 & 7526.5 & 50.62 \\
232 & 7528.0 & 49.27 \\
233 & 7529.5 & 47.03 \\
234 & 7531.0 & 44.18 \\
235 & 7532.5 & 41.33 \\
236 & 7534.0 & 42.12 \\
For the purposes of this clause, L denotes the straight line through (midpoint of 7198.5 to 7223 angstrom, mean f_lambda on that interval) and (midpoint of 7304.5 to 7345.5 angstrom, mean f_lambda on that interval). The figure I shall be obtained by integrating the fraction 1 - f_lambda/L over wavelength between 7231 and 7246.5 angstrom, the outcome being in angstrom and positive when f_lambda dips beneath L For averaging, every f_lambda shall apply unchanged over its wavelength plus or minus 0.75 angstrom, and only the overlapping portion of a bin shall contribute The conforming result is 0.7 angstrom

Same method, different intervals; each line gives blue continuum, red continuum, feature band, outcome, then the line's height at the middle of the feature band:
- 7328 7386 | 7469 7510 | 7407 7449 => -2.1 angstrom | 46.6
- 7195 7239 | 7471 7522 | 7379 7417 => -1.0 angstrom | 46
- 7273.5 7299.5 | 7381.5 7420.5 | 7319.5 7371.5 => -1.5 angstrom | 45.5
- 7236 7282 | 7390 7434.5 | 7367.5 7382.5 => 0.3 angstrom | 47.1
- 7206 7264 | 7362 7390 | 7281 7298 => 0.9 angstrom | 46.1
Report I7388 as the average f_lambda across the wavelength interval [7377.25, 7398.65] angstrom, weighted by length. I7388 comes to 47.8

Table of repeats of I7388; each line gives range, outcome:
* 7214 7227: 45.8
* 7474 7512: 46.4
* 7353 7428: 47.7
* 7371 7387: 47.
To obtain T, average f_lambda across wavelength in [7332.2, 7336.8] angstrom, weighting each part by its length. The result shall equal 49.3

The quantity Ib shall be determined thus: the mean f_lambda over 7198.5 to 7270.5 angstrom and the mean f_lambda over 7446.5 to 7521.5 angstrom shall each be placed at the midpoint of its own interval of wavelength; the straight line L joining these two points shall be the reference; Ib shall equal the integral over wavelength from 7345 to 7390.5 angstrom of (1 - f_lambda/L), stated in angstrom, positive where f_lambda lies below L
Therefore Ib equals -0.47 angstrom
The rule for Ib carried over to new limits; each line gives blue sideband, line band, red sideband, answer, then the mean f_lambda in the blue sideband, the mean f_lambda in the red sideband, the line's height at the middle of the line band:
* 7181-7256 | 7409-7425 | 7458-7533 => -1.5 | 45.5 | 46.6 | 46.3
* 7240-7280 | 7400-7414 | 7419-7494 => 0.4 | 44.1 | 47.5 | 46.7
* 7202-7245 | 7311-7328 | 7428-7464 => 0.4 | 45.7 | 48.2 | 46.8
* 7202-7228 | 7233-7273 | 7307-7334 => 1.6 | 46.8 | 46.1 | 46.5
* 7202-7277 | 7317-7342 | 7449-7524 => -1.1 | 45.1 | 46.8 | 45.7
